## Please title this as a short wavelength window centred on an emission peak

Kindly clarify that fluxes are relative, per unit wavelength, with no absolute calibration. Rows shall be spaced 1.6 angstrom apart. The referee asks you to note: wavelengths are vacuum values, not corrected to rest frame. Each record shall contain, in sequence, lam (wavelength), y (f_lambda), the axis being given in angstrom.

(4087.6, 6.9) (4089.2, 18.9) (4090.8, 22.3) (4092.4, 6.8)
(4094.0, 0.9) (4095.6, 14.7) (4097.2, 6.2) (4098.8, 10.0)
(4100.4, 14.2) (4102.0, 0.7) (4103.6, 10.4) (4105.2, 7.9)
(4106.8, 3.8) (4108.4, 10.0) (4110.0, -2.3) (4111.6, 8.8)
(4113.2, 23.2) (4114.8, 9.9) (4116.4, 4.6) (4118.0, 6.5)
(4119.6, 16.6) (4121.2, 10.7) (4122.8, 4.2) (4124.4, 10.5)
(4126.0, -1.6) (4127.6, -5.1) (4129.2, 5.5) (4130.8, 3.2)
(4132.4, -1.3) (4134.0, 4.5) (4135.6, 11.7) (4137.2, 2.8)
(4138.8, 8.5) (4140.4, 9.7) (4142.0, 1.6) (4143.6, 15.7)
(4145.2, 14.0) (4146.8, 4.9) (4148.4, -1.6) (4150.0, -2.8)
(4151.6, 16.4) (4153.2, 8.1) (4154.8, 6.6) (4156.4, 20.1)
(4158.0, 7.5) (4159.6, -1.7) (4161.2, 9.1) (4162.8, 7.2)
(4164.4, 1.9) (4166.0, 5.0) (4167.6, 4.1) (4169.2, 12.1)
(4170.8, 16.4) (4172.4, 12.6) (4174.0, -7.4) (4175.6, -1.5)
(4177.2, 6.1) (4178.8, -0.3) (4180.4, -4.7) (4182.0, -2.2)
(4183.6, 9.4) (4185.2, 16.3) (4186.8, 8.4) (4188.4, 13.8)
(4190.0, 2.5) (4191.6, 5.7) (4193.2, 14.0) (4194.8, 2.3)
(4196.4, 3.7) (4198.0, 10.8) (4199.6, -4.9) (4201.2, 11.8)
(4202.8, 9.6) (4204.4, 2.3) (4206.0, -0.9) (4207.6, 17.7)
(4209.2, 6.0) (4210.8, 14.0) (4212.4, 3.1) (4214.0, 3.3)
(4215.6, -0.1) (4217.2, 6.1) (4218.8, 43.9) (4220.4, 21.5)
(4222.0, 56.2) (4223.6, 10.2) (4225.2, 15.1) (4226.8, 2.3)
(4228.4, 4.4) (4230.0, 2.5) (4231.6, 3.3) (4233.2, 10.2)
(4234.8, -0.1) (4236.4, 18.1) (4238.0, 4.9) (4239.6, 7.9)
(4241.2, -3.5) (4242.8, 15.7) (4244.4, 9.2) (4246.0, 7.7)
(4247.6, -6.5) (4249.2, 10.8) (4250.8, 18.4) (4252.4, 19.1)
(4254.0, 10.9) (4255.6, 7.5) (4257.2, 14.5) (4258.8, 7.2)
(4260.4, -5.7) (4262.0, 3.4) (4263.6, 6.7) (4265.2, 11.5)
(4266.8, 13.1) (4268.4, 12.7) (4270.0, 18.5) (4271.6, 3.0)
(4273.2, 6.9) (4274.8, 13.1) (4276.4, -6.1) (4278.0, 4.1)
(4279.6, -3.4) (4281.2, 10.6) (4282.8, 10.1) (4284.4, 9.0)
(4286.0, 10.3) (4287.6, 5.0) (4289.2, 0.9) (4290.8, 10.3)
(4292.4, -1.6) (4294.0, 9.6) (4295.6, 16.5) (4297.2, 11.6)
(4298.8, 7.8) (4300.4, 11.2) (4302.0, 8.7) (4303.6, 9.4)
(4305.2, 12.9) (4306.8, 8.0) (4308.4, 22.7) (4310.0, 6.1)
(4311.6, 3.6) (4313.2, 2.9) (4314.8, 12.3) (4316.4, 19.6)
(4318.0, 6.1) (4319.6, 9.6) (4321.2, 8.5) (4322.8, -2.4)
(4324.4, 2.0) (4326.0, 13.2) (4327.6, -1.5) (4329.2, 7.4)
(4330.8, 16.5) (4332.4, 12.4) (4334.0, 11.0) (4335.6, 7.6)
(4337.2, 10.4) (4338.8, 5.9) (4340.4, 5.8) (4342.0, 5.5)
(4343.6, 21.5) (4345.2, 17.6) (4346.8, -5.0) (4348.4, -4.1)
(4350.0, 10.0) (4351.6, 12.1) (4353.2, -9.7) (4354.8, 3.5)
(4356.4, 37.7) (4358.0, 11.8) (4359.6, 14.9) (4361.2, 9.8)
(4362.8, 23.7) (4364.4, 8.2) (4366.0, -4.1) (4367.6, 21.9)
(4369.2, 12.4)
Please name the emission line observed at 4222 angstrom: [O II]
